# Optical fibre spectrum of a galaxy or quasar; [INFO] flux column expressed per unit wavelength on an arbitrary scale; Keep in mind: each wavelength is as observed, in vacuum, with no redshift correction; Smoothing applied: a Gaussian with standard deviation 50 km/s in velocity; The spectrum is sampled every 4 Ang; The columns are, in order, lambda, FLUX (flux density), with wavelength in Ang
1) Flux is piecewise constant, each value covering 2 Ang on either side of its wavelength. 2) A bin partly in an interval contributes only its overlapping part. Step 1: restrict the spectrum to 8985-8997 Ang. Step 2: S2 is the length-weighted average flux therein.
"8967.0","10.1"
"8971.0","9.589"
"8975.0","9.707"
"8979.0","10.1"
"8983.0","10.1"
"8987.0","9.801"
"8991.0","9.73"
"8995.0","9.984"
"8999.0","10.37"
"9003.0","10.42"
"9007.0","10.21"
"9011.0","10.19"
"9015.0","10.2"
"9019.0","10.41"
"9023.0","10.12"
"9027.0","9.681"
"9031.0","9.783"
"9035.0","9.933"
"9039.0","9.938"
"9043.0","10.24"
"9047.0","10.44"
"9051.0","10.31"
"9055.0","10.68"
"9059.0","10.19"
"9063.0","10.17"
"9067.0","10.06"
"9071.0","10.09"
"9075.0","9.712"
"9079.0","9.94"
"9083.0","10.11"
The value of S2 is 9.84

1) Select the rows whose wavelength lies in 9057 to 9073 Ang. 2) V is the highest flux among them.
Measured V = 10.19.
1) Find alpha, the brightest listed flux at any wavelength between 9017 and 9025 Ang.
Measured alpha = 10.41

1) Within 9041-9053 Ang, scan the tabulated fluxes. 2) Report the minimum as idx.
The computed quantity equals 10.24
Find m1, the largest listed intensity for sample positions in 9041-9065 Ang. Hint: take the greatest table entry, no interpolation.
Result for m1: 10.68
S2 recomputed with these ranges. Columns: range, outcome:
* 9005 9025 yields 10.2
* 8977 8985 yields 10.1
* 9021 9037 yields 9.88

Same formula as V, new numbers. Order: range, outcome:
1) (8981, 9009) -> 10.42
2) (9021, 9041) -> 10.12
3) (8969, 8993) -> 10.1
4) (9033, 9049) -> 10.44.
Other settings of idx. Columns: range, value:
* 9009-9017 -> 10.19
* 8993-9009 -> 9.984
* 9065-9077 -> 9.712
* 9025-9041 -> 9.681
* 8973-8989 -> 9.707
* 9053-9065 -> 10.17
